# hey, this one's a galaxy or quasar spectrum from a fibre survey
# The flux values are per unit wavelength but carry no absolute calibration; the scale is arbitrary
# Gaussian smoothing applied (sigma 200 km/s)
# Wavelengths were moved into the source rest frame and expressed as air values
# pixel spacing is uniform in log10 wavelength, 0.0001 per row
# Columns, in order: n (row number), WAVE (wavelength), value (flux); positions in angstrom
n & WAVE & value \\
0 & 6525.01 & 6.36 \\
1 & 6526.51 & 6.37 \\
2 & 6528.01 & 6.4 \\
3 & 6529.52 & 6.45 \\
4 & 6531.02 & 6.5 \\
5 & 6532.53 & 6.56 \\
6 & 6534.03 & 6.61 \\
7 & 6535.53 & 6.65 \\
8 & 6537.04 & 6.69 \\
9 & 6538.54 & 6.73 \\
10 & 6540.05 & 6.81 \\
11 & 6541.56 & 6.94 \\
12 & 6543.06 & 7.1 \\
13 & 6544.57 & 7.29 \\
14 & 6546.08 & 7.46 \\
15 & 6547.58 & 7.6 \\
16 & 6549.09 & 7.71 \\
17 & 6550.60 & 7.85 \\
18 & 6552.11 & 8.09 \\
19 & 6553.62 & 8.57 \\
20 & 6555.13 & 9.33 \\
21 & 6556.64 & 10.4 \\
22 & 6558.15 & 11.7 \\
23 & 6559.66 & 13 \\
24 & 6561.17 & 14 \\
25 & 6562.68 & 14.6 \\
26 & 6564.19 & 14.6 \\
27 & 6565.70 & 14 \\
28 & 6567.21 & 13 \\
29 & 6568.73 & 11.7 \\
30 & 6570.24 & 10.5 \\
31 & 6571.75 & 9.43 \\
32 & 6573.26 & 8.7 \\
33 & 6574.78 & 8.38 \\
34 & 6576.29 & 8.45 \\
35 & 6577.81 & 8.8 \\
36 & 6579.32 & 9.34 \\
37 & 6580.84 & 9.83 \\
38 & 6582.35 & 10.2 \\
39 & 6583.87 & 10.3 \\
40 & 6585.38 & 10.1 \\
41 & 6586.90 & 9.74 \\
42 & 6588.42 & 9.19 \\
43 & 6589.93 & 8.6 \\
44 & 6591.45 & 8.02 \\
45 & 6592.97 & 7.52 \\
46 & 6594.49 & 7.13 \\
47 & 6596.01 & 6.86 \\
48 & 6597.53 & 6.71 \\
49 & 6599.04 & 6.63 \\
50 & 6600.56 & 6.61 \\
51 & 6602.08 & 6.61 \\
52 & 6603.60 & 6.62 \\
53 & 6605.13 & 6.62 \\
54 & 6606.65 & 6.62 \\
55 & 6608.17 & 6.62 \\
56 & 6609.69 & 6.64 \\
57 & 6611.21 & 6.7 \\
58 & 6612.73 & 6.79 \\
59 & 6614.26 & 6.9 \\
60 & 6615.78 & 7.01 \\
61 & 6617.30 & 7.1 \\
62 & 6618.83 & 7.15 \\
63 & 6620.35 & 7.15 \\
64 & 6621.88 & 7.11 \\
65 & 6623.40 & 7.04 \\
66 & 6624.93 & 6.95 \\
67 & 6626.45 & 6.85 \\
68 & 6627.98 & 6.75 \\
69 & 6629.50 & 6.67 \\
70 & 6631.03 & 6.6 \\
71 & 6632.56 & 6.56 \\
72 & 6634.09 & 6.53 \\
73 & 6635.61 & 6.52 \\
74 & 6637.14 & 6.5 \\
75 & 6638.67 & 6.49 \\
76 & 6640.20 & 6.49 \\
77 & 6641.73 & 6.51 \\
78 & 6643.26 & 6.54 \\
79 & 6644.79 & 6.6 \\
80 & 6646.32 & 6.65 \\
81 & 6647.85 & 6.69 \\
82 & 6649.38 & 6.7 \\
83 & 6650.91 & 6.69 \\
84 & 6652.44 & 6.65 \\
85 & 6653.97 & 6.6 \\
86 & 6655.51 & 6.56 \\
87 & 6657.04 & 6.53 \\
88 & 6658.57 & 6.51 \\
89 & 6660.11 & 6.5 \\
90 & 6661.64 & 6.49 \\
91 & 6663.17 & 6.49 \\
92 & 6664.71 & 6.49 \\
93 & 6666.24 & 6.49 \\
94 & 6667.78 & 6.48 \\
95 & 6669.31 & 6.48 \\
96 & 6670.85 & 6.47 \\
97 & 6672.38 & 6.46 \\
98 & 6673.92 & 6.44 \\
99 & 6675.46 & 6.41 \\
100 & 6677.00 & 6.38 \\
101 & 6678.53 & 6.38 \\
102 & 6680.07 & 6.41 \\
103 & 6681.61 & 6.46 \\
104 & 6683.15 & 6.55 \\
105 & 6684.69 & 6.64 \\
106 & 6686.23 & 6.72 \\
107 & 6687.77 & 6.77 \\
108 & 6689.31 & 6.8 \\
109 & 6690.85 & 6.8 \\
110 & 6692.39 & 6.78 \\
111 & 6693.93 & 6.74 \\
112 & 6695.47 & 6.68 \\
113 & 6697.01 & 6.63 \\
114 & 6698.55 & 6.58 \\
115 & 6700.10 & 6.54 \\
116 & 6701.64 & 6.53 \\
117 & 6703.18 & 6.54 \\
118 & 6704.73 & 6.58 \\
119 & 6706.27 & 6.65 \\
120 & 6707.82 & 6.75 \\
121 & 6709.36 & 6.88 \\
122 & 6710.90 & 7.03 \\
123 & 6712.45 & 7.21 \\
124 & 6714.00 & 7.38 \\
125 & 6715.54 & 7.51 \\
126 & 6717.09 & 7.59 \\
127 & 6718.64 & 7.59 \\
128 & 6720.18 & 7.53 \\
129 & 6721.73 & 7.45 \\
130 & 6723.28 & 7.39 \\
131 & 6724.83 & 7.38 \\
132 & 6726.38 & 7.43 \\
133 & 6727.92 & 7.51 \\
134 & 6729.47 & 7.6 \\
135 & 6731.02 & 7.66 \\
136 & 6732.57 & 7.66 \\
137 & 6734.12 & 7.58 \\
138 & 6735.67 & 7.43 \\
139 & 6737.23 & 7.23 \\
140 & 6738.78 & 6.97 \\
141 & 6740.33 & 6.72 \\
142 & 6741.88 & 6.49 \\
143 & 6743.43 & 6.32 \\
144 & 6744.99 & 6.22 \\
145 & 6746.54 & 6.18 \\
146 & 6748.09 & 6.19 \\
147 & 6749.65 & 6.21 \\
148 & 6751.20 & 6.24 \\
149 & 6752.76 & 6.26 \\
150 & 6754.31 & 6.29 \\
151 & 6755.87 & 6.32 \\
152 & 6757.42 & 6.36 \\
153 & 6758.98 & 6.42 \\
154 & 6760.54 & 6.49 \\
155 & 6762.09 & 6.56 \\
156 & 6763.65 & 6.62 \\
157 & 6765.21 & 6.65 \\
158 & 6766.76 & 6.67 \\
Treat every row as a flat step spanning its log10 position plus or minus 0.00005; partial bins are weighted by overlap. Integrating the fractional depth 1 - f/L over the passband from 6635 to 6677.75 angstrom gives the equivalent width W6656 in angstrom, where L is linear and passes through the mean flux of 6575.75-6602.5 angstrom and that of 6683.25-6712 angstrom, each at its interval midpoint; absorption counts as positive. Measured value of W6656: 4.7 angstrom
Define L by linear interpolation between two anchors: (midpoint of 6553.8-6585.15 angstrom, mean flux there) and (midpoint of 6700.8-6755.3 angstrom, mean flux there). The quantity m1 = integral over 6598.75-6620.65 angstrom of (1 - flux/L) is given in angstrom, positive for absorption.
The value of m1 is 7.0 angstrom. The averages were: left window 11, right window 6.97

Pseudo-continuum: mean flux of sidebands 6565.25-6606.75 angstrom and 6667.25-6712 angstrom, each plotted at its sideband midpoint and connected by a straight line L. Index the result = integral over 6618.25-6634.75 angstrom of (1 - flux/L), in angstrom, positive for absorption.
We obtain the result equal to 2.3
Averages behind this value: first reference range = 8.79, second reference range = 6.61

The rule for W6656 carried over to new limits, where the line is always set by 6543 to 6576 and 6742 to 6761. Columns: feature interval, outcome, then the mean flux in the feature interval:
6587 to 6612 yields 6.0 angstrom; 7.18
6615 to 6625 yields 2.1 angstrom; 7.08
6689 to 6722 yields 1.3 angstrom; 6.94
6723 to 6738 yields -1.7 angstrom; 7.49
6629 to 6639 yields 2.5 angstrom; 6.55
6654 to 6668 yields 2.8 angstrom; 6.51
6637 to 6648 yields 2.6 angstrom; 6.55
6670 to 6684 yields 2.5 angstrom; 6.44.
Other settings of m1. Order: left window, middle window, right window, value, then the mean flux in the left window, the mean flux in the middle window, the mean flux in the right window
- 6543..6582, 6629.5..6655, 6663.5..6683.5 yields 3.0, 10.1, 6.58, 6.45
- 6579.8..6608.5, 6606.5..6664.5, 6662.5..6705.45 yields 4.9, 7.95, 6.69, 6.56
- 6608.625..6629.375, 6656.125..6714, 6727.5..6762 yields 1.8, 6.92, 6.61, 6.73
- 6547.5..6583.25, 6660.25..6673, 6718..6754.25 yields 2.9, 10.5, 6.49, 6.99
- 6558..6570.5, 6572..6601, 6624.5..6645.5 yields 6.8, 13.2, 8.52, 6.61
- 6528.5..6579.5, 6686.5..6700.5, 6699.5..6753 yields 1.3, 9.15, 6.71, 6.99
